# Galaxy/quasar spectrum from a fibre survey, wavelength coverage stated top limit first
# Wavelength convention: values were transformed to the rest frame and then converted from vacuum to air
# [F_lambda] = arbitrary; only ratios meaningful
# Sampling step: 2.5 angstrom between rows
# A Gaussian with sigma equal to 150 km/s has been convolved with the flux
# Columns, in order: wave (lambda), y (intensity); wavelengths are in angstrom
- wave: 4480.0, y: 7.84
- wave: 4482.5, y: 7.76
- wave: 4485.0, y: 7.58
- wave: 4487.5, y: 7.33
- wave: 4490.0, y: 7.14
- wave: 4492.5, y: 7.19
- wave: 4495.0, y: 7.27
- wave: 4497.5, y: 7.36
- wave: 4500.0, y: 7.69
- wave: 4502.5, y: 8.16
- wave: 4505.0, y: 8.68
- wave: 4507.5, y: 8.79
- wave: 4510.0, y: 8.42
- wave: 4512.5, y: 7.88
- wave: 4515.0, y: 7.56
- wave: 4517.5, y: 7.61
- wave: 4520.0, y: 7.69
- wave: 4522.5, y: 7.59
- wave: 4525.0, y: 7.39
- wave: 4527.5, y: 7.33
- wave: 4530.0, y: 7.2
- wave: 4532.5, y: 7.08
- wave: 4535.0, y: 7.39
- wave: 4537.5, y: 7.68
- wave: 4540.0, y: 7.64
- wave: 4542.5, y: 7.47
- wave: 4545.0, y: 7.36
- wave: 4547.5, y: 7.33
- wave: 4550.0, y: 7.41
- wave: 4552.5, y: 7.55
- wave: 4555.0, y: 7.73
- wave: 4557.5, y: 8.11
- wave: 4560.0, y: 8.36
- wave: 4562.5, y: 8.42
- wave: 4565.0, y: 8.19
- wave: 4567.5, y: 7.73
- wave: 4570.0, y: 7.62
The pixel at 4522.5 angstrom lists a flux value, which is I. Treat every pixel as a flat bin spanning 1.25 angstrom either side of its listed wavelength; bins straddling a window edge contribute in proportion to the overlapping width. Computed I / 7.59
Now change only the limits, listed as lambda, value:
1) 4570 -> 7.62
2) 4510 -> 8.42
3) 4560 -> 8.36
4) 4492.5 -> 7.19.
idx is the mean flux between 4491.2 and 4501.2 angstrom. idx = 7.37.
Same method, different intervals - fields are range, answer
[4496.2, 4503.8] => 7.74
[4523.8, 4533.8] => 7.25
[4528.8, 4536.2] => 7.22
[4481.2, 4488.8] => 7.56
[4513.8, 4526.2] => 7.57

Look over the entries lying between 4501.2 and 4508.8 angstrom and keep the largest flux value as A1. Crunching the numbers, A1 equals 8.79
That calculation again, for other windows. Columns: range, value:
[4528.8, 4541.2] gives 7.68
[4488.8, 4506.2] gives 8.68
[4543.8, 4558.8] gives 8.11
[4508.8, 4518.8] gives 8.42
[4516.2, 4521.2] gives 7.69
